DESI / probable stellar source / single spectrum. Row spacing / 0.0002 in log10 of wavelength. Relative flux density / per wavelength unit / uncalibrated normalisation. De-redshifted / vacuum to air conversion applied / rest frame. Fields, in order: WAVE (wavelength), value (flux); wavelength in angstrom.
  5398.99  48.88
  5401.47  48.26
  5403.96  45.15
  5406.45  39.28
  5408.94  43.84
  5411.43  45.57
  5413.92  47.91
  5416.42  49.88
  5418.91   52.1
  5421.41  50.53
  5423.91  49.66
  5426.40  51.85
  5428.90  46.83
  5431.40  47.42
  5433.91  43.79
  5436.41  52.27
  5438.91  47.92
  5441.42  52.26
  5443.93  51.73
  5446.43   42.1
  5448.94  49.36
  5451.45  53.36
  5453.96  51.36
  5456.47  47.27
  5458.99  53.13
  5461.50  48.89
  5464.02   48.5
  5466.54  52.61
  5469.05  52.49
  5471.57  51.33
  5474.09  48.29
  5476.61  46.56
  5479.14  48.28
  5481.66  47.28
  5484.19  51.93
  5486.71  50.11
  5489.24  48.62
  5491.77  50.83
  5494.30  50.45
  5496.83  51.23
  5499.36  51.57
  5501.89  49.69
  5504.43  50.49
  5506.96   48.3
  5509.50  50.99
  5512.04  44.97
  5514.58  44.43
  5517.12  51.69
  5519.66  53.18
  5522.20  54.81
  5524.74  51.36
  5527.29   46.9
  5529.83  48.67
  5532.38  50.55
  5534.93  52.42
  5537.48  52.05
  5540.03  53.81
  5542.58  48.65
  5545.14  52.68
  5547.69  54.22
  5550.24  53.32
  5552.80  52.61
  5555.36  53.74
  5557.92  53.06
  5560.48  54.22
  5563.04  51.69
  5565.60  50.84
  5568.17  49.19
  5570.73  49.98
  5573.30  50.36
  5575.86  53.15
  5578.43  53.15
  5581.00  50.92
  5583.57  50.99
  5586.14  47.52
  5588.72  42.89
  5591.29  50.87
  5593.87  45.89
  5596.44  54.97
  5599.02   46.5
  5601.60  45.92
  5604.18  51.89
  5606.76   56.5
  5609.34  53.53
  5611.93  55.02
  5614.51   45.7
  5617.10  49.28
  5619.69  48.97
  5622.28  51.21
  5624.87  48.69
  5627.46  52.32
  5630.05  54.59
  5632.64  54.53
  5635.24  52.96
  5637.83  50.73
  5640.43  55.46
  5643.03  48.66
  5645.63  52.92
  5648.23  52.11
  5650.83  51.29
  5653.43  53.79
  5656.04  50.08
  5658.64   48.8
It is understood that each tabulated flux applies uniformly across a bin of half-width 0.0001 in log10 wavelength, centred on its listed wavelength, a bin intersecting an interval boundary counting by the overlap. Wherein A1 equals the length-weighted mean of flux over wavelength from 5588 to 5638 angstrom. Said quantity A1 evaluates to 50.7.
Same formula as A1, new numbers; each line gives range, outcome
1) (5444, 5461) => 49.6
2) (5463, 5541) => 50.1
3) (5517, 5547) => 51.4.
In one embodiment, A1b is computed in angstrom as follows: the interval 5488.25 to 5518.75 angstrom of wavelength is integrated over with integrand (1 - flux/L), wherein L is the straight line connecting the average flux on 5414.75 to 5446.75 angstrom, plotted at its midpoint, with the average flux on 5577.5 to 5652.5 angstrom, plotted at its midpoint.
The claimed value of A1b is 0.3 angstrom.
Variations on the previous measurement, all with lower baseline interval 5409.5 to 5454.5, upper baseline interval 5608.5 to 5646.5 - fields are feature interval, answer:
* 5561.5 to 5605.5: 1.0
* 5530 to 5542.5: -0.3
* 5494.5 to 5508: -0.1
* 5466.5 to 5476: -0.2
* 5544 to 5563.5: -1.0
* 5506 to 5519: 0.5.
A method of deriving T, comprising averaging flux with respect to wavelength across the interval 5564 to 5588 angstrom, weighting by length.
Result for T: 50.5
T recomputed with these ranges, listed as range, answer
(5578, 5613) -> 50.4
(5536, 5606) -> 51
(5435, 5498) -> 49.9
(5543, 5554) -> 52.9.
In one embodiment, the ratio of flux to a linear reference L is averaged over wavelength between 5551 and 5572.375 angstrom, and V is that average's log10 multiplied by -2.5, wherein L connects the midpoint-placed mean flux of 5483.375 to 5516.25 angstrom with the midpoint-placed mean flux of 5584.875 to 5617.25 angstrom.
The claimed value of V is -0.05 mag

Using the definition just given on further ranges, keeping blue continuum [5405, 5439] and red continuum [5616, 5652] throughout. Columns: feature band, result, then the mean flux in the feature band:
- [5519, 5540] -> -0.034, 51.3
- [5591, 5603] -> 0.051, 48.7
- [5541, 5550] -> -0.044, 52.1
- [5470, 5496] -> -0.012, 49.4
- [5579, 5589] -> 0.040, 48.9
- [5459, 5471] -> -0.052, 50.9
